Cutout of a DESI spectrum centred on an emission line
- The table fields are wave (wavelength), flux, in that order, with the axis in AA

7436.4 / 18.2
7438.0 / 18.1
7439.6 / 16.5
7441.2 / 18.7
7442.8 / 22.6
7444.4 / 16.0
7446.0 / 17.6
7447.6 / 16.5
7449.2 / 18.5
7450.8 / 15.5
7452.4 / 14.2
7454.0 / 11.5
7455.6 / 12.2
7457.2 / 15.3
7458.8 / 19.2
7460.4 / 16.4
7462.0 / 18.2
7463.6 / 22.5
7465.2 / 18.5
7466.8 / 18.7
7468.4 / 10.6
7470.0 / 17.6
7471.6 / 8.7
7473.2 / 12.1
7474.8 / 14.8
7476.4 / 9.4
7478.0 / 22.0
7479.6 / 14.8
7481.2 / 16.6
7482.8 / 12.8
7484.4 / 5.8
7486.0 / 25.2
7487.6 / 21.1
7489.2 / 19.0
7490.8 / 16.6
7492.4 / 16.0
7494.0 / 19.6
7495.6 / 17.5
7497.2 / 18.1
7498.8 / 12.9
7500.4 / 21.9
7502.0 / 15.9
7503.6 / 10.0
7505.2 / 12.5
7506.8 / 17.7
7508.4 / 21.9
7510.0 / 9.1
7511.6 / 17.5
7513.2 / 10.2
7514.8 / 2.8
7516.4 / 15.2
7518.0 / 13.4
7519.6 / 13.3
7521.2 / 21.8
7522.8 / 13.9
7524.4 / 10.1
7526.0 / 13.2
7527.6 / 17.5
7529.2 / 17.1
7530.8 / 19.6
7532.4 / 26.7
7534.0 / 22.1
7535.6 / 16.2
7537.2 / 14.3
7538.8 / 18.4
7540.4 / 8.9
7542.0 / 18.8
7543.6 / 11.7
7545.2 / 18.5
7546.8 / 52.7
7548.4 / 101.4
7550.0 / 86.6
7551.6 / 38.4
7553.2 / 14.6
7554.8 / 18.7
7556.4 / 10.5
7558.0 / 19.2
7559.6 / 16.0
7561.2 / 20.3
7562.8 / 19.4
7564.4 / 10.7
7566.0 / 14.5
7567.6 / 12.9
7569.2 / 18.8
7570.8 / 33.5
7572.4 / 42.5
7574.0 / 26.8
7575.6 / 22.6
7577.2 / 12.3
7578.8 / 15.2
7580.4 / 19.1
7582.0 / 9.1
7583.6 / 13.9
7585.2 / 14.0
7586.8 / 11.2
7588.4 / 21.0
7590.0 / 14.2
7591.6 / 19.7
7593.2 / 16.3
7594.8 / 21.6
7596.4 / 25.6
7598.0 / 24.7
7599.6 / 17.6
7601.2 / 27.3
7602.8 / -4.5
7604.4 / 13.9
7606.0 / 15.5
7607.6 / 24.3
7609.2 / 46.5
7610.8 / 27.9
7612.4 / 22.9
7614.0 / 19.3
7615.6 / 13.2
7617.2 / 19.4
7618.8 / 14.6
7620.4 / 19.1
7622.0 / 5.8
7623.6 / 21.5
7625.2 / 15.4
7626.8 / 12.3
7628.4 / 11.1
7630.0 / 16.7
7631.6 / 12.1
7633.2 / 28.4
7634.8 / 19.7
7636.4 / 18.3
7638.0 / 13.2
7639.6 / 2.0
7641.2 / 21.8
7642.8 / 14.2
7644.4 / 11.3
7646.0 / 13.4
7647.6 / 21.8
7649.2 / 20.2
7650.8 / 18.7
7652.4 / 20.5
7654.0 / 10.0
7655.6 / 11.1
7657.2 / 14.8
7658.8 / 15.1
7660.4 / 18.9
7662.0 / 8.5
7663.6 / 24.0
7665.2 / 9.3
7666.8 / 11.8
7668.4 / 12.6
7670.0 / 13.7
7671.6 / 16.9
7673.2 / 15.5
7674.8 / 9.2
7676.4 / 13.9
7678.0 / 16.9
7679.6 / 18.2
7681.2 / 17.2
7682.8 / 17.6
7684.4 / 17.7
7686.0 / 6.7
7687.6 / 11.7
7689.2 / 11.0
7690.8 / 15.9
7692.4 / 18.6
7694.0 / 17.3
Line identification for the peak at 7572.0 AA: [N II] 6583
